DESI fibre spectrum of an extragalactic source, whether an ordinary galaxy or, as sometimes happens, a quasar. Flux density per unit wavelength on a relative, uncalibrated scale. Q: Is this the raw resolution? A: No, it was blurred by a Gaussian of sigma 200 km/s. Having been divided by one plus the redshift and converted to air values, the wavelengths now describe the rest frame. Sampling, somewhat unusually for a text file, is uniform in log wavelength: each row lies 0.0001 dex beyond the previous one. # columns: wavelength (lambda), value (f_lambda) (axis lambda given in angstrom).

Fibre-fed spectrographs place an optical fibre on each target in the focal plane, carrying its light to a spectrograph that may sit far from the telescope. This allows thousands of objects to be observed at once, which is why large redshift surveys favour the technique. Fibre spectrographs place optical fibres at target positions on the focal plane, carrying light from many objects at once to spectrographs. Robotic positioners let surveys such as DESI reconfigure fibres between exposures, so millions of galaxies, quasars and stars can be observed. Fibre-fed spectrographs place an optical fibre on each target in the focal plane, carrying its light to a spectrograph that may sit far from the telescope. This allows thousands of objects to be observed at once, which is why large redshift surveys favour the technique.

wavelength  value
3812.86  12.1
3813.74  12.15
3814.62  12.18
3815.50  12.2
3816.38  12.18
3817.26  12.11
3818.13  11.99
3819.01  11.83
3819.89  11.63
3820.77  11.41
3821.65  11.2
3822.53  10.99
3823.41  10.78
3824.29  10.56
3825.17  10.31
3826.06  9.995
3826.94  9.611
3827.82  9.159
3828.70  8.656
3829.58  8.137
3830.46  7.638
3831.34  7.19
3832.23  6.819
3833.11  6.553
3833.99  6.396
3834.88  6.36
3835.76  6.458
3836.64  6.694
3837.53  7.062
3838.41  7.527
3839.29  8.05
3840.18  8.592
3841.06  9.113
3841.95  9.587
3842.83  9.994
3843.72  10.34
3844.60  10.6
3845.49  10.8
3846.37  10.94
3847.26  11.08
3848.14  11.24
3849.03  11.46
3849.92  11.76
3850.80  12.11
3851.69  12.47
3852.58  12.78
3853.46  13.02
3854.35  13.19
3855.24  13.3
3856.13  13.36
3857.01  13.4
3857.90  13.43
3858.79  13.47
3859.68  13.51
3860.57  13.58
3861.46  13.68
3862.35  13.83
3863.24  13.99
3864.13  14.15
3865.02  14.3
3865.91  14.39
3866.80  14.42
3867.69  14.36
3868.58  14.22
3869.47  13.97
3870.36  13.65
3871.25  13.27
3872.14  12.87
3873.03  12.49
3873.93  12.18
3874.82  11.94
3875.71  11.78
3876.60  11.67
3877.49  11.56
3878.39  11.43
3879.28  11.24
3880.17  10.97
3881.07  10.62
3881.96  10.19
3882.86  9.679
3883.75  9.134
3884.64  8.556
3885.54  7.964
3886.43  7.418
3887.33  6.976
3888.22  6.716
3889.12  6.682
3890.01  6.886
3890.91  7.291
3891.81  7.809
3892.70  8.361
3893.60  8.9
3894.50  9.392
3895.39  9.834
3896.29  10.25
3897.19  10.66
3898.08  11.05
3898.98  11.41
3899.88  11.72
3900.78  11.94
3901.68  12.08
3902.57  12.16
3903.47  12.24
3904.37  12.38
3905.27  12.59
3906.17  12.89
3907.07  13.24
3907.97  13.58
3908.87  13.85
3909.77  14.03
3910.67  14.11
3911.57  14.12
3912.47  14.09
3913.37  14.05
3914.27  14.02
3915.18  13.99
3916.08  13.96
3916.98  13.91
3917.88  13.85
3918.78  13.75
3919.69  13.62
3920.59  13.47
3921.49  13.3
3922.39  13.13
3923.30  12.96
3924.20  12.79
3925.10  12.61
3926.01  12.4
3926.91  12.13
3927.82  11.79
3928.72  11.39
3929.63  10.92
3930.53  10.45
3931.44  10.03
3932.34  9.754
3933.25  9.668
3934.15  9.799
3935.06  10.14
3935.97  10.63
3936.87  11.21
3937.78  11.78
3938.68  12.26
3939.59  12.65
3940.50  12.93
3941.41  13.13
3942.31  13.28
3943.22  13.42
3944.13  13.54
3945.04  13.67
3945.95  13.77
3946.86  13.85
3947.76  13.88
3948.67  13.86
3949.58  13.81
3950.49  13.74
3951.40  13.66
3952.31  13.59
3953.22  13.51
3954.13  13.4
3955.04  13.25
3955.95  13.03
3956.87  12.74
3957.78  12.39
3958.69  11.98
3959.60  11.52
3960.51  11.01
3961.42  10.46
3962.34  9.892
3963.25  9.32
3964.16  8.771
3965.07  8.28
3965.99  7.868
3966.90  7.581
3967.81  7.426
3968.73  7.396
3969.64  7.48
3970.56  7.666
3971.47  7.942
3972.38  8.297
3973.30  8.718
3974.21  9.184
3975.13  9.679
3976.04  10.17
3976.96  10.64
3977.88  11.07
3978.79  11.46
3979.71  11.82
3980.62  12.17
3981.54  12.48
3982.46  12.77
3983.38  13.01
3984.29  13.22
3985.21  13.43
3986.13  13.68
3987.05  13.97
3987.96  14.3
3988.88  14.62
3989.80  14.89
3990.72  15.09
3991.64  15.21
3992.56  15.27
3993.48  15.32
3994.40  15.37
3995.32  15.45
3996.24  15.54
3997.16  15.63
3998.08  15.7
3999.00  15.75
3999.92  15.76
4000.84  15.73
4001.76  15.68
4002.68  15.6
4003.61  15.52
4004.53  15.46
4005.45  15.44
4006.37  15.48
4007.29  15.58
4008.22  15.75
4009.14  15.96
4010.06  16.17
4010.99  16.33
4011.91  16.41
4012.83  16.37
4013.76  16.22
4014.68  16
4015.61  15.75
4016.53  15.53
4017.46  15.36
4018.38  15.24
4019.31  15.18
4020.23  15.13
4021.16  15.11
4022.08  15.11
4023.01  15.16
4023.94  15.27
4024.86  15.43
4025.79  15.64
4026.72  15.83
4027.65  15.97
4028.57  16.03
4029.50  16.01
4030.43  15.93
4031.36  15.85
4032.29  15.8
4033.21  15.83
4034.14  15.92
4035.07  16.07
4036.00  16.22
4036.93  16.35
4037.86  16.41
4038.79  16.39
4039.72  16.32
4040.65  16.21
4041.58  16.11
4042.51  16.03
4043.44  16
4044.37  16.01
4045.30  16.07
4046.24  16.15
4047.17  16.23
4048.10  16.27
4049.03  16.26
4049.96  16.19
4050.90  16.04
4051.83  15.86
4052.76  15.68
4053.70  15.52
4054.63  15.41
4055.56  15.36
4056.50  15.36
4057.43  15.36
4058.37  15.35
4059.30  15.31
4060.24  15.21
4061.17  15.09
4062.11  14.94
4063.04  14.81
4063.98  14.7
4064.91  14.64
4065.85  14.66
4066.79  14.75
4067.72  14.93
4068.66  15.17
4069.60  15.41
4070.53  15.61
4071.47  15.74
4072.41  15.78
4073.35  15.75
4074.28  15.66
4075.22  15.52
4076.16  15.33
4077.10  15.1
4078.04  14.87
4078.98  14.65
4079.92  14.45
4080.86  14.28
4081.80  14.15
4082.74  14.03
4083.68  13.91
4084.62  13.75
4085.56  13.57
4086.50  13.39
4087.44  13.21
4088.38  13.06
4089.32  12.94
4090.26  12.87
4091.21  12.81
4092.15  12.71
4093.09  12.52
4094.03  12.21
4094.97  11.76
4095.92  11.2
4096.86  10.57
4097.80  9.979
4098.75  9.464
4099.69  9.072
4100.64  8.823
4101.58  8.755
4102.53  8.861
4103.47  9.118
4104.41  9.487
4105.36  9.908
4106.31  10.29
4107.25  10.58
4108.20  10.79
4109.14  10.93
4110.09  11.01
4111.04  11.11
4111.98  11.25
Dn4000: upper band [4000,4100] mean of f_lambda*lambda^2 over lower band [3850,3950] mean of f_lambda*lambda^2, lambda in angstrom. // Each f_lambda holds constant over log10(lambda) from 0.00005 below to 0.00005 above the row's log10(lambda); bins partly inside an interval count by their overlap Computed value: 1.3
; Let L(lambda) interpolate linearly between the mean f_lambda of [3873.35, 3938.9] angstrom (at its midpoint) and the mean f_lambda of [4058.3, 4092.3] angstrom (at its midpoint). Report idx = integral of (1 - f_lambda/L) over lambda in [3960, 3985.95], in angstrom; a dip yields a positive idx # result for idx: 5.4 angstrom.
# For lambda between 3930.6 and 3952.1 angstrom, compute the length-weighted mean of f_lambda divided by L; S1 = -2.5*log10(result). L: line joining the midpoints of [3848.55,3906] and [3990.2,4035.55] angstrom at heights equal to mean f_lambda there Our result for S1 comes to 0.10 mag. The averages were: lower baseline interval 11.5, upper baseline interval 15.7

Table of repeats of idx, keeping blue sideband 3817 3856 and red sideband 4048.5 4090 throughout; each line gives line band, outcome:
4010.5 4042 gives -4.1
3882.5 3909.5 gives 2.7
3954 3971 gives 3.5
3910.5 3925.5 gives -2.5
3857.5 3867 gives -3.0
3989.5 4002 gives -2.0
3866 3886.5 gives -1.7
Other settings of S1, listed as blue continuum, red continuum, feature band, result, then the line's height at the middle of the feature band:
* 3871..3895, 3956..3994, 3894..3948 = -0.196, 10.4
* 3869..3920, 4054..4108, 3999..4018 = -0.246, 12.6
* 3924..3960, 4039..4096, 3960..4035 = -0.008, 13.5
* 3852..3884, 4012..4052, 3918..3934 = 0.156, 13.9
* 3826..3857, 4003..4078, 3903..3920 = -0.152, 11.8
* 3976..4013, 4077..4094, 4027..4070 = -0.124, 14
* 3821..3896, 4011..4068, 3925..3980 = 0.177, 13.2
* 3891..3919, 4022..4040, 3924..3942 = 0.142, 13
